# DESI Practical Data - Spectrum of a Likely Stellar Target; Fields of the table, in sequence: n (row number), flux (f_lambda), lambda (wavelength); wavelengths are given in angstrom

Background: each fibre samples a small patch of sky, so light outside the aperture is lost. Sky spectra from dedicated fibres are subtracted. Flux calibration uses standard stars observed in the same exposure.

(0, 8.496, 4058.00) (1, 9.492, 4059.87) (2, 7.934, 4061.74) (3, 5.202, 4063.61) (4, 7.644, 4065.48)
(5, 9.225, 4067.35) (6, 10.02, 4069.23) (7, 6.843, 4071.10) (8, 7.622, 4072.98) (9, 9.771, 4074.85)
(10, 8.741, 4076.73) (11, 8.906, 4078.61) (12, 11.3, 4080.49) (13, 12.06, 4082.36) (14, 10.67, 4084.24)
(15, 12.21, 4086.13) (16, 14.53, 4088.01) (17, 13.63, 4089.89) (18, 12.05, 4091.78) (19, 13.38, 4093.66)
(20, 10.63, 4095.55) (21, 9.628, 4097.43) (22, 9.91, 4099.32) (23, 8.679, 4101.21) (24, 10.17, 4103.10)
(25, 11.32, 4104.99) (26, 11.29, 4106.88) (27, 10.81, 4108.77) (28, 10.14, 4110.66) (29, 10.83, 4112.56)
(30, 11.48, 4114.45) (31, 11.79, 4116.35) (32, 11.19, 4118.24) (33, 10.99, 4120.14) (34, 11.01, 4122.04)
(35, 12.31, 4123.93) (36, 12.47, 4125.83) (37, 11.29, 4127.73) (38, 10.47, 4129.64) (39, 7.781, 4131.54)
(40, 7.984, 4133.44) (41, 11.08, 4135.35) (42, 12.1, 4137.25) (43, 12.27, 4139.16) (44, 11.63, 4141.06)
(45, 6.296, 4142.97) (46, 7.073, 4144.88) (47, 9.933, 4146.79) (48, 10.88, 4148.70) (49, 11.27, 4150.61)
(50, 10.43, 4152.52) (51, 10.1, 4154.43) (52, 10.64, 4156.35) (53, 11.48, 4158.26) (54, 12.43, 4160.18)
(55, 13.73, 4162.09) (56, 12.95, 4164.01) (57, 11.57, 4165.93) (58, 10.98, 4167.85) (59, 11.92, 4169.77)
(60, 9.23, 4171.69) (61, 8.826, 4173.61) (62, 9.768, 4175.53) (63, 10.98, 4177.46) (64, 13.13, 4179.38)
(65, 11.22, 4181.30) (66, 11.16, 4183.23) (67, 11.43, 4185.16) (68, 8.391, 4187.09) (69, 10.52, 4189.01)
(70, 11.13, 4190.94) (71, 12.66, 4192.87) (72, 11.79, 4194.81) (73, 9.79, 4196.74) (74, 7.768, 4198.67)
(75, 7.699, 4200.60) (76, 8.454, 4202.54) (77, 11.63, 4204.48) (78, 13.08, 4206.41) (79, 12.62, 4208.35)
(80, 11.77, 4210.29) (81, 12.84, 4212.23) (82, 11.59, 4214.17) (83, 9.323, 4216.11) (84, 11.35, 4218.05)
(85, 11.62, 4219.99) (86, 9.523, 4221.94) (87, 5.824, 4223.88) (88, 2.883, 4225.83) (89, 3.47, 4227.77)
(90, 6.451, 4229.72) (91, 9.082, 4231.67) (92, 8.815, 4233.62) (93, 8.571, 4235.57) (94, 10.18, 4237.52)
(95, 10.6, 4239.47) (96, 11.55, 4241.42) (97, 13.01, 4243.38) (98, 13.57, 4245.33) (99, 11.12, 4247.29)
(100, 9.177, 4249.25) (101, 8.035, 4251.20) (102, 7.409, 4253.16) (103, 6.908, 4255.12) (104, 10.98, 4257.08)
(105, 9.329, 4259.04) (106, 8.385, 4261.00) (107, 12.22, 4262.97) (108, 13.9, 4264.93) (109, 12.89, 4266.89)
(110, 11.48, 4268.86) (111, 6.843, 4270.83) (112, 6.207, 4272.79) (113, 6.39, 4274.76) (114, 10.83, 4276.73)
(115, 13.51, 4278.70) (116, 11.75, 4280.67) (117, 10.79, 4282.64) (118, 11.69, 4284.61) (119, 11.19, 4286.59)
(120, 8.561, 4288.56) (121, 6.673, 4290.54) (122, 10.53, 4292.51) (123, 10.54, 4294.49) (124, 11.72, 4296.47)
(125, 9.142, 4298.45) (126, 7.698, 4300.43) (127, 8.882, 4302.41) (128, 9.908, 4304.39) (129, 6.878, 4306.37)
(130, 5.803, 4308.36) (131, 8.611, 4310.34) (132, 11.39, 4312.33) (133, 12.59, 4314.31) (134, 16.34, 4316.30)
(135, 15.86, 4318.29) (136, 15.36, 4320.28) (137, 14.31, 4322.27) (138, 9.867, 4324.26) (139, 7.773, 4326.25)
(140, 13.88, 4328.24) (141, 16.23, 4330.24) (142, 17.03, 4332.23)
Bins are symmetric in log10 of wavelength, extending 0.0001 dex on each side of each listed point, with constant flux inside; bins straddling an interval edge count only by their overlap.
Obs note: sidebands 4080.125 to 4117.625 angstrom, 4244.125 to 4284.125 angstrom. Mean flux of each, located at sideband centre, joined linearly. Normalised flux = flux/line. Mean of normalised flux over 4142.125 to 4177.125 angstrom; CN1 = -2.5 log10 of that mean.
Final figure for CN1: 0.03 mag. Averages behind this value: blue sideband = 11.3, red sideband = 10.1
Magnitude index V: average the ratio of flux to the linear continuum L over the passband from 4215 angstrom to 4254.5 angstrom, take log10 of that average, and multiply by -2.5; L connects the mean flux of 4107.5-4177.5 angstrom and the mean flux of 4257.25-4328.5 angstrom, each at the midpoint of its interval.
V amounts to 0.171 mag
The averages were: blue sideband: 10.8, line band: 9.07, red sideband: 10.5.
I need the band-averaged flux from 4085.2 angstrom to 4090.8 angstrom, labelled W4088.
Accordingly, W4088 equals 13.5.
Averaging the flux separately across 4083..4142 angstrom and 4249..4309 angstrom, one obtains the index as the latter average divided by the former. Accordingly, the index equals 0.86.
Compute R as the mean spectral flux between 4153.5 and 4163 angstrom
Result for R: 11.7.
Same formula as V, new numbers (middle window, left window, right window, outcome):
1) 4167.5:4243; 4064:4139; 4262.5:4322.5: 0.063 mag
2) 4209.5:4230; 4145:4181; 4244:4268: 0.202 mag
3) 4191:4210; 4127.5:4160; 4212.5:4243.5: -0.142 mag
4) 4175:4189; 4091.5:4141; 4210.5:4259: -0.087 mag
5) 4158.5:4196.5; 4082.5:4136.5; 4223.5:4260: -0.134 mag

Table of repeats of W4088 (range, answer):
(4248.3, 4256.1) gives 7.88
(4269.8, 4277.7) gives 7.58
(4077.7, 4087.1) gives 11.1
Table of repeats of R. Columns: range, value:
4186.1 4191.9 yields 10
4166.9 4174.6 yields 10.2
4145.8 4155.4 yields 10.5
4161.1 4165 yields 13.3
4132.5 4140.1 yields 10.9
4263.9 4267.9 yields 13.4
